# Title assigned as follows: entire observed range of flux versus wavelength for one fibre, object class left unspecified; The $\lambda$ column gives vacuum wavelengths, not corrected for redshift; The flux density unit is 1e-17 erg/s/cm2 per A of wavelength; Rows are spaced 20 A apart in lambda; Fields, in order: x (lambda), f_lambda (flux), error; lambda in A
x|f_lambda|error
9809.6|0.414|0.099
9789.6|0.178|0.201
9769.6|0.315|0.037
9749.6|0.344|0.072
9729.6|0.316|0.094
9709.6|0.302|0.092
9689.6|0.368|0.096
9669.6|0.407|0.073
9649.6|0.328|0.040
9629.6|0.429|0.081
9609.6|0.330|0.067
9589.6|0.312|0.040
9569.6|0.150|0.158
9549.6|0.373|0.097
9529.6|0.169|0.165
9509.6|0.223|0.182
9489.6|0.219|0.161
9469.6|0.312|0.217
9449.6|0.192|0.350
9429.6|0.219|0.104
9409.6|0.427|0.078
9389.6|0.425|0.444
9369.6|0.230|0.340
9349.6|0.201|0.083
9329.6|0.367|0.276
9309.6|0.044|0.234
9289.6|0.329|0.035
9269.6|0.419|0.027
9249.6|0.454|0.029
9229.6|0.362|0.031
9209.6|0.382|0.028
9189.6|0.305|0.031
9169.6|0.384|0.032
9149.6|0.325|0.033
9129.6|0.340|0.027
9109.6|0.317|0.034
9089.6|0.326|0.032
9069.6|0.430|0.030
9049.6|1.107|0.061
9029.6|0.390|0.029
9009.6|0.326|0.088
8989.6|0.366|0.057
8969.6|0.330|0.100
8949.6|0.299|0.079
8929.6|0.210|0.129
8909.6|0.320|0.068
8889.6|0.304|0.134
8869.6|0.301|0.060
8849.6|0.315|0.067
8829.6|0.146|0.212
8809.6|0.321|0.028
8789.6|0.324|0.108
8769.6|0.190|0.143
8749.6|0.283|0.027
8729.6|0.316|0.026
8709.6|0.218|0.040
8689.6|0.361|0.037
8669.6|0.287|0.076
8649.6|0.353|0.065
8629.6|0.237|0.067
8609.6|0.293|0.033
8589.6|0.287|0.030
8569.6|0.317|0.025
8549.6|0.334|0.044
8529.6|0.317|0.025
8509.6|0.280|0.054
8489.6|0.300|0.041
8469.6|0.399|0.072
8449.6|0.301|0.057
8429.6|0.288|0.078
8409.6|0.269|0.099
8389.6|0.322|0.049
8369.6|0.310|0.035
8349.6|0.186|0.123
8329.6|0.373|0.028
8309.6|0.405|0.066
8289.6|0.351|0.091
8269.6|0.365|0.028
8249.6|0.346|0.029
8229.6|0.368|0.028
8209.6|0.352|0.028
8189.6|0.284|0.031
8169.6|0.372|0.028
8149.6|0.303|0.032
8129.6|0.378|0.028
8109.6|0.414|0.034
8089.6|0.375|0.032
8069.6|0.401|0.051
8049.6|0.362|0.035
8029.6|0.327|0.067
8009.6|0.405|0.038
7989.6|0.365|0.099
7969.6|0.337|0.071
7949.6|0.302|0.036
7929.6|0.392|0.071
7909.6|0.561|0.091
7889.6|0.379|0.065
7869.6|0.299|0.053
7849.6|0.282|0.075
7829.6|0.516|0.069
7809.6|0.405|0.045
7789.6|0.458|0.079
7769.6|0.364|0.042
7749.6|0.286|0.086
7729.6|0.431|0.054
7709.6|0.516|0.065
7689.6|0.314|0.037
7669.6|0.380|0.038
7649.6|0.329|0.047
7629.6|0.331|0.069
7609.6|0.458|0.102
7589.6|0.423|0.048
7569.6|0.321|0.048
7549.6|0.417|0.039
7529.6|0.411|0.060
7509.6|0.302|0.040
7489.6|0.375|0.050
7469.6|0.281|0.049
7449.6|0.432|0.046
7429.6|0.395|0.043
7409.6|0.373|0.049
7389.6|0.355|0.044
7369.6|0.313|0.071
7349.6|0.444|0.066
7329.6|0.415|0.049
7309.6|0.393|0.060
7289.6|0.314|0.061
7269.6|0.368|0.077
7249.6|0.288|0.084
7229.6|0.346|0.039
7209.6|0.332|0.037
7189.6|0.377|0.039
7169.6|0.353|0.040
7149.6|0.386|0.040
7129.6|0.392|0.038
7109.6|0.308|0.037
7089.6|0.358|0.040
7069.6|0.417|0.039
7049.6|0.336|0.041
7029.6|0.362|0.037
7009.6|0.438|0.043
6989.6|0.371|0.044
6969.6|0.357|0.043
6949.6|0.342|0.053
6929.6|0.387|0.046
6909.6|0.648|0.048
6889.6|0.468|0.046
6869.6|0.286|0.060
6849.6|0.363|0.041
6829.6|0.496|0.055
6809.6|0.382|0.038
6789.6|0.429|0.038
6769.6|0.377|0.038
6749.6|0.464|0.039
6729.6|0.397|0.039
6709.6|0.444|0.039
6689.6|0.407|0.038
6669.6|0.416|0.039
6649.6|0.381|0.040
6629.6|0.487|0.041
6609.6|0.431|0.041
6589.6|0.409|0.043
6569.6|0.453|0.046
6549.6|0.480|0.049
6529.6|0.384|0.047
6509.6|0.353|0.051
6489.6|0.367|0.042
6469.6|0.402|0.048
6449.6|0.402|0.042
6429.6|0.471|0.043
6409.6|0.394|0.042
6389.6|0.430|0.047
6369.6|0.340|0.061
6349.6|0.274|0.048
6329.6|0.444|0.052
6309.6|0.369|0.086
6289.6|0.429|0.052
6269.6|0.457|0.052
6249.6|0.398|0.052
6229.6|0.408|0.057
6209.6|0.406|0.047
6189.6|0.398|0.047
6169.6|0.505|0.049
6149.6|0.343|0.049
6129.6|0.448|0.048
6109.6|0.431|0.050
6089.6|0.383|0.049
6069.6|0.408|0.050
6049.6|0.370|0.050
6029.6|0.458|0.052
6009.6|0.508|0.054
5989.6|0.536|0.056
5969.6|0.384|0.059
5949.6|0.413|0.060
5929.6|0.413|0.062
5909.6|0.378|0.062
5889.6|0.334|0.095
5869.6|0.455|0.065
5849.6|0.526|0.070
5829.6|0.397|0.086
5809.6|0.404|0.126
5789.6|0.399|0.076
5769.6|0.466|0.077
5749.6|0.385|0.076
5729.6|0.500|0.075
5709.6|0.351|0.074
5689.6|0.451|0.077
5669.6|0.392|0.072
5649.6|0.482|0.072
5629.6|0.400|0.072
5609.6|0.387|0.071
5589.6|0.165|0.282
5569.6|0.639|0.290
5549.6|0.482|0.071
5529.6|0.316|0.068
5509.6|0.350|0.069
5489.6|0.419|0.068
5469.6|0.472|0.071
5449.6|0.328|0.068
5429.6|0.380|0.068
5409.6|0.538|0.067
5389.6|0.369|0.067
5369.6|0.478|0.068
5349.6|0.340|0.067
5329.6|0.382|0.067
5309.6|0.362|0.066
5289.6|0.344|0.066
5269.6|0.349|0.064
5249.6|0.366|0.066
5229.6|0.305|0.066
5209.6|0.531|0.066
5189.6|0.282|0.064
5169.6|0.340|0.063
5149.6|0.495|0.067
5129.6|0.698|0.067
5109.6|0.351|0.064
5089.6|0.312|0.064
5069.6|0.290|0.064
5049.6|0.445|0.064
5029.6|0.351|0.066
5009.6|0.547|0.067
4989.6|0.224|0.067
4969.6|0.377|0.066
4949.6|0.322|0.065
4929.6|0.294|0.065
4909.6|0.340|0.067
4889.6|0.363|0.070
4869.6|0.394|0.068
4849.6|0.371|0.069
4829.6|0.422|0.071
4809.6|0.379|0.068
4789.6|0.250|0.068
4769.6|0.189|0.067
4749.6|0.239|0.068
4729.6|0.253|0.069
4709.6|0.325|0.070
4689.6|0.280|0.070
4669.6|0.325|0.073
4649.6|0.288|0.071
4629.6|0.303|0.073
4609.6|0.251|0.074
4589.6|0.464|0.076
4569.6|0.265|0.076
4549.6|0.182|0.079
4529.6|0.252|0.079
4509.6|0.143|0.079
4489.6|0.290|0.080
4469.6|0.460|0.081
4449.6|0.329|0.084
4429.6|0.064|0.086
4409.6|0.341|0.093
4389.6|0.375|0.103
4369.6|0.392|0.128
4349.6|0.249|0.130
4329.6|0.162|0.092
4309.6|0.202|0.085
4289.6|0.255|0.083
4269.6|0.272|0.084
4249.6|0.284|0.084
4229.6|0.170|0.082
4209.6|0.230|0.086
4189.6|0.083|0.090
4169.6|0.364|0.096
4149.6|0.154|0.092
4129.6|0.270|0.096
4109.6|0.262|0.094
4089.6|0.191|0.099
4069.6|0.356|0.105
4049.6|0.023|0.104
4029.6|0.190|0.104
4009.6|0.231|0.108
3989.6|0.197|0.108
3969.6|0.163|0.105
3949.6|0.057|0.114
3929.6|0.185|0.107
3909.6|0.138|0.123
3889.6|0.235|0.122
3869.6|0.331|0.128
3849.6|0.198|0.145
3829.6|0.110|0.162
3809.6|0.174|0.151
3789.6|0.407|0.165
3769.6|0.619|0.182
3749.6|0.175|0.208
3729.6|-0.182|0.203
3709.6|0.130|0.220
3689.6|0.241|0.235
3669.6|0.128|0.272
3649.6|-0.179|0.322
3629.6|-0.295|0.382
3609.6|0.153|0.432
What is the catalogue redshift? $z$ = 0.378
